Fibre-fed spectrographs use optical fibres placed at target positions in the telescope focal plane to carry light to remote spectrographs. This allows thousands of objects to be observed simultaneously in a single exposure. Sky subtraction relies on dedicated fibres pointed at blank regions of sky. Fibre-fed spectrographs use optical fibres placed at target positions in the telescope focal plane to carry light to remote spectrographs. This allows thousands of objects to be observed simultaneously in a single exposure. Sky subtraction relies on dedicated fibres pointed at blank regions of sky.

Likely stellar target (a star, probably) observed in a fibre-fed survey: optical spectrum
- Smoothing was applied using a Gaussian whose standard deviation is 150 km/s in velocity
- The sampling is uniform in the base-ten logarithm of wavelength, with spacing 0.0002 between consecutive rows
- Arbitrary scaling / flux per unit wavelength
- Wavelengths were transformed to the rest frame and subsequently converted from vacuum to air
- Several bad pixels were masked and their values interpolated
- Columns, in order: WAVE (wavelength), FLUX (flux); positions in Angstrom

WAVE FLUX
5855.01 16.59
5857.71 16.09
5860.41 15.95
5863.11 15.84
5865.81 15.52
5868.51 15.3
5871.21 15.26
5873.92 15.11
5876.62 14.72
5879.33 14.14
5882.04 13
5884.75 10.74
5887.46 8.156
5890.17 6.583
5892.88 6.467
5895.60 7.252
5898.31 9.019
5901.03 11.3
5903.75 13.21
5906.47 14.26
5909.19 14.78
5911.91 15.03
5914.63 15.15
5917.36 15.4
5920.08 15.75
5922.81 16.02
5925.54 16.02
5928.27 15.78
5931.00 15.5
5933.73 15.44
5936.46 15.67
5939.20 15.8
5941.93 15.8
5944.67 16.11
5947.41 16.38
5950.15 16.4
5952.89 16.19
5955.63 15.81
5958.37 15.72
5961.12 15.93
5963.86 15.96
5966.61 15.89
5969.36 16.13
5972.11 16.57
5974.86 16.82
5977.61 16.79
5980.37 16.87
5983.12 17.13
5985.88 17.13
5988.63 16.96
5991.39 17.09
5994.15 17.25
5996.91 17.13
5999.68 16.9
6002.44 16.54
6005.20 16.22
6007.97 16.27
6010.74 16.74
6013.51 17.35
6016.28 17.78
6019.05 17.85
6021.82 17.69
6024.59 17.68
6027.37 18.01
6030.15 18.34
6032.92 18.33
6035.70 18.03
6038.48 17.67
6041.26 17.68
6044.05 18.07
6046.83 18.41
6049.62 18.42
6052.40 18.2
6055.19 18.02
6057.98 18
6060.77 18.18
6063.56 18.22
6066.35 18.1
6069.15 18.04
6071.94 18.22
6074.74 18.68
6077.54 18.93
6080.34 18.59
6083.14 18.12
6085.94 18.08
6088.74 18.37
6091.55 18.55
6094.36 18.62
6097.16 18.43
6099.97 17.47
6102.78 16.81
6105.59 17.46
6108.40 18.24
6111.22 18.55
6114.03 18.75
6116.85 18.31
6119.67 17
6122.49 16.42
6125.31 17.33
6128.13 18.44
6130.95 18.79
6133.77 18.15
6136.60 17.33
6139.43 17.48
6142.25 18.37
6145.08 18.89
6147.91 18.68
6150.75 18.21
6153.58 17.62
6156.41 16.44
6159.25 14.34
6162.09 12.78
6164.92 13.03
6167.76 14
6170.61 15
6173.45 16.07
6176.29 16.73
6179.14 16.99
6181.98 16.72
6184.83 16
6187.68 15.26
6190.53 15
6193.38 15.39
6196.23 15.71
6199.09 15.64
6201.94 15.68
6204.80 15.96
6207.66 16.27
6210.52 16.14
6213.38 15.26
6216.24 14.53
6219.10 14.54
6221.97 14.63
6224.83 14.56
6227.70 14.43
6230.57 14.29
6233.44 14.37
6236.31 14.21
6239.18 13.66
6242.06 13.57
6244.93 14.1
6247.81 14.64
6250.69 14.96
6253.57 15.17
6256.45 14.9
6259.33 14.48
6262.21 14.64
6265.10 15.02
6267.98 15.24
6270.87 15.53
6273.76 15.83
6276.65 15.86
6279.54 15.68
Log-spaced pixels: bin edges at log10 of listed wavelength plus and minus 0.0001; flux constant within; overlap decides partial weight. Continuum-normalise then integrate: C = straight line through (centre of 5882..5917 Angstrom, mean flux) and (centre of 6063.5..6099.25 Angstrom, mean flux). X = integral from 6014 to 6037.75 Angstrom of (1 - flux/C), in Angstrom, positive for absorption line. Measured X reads -2.6 Angstrom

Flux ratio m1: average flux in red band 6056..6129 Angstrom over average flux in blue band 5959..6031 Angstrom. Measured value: 1.07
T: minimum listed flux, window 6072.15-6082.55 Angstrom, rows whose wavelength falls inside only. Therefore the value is 18.59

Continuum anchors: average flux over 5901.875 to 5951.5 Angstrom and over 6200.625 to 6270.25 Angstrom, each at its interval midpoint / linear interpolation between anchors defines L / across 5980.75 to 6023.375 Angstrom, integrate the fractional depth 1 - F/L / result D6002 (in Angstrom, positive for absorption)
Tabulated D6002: -4.99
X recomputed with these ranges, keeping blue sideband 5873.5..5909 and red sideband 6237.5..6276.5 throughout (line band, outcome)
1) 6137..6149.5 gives -4.25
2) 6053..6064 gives -4.58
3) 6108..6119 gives -4.17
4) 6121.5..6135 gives -4.39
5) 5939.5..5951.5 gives -4.64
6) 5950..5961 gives -3.97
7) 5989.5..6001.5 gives -4.87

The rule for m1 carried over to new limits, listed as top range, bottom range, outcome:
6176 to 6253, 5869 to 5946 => 1.12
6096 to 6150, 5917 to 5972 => 1.13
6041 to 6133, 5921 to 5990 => 1.12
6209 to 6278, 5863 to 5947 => 1.08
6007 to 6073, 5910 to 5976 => 1.13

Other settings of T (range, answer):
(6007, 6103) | 16.27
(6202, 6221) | 14.53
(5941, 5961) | 15.72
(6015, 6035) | 17.68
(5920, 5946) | 15.44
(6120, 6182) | 12.78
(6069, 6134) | 16.42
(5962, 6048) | 15.89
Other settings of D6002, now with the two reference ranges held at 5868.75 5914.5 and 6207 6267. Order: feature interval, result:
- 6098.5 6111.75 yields -3.9 Angstrom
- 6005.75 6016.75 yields -3.4 Angstrom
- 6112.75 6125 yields -3.4 Angstrom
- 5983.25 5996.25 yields -4.4 Angstrom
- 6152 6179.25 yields -2.2 Angstrom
